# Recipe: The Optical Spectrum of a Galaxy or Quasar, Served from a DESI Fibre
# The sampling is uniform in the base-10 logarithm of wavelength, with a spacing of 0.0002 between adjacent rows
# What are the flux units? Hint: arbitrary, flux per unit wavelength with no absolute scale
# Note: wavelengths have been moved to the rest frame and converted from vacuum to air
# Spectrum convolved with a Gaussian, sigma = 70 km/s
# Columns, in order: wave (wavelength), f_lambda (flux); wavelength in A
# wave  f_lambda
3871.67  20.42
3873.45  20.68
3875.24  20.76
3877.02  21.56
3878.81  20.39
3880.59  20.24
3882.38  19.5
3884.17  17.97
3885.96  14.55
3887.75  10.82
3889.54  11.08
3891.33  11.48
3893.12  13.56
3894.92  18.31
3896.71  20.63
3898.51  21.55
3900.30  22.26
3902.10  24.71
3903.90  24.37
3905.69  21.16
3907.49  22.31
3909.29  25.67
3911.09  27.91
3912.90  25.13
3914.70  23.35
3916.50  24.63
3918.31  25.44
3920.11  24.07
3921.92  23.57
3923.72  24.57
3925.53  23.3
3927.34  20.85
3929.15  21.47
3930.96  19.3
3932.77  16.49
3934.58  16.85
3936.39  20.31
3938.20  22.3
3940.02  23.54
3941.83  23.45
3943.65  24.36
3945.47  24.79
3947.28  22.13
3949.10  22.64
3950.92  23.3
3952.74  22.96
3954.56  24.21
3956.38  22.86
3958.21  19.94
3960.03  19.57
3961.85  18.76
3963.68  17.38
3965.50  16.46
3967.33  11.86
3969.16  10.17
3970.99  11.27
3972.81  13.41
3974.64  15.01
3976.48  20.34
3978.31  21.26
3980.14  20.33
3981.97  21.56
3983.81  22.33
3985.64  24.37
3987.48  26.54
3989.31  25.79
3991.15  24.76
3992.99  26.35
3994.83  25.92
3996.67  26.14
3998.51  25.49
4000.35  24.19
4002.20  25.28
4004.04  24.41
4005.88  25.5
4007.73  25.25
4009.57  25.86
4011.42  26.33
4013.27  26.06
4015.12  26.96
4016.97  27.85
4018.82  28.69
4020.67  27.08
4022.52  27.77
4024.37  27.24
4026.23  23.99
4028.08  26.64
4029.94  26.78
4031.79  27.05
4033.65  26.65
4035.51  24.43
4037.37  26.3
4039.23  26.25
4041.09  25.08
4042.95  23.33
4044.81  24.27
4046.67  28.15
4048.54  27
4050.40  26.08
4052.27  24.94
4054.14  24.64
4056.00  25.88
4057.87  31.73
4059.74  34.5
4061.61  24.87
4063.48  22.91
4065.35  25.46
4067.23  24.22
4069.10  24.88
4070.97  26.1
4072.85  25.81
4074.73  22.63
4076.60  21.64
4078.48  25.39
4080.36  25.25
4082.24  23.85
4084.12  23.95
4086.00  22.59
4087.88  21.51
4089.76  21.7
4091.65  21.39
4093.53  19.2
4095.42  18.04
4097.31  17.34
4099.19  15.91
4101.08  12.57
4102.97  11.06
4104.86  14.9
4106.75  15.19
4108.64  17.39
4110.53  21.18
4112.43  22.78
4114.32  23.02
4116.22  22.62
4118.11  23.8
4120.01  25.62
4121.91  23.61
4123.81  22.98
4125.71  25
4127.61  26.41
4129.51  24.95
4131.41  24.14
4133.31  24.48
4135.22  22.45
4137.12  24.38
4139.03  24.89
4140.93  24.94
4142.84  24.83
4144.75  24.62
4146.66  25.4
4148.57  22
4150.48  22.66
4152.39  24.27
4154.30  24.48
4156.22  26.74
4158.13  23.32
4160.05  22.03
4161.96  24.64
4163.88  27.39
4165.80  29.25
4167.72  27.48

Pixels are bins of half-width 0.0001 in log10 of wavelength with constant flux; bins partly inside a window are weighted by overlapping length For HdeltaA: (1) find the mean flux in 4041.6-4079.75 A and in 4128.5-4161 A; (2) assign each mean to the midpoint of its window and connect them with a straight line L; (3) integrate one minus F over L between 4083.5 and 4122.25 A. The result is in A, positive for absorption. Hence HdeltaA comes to 8.1 A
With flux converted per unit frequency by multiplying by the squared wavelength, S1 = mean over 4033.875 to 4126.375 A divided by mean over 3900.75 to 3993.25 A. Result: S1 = 1.14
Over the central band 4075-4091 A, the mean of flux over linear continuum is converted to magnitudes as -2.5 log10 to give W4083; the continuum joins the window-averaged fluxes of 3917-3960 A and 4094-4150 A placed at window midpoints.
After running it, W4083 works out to -0.07 mag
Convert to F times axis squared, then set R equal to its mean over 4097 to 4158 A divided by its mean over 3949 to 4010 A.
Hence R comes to 1.11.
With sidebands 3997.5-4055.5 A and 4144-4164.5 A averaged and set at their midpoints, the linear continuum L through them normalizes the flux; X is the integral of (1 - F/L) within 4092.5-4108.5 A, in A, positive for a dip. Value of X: 6.0 A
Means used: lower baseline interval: 26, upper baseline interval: 24.3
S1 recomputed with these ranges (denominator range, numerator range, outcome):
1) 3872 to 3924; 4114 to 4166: 1.33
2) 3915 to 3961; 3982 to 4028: 1.20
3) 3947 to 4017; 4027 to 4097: 1.17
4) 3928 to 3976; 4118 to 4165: 1.38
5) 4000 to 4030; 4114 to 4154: 0.98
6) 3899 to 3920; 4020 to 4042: 1.15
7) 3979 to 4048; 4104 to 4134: 0.92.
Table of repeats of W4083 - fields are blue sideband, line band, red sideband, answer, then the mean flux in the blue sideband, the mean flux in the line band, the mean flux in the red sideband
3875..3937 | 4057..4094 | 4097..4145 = -0.15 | 20.6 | 24.5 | 21.6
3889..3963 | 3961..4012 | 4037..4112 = 0.03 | 21.7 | 21.5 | 22.8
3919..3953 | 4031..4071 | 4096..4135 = -0.22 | 22.1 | 26.1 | 20.8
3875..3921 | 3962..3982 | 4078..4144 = 0.28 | 20.5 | 16.1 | 21.7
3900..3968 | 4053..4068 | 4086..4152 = -0.23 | 22.1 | 26.8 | 21.6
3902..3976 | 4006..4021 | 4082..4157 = -0.24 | 21.1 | 26.7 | 22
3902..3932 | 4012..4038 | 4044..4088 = -0.07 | 23.6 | 26.7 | 25.4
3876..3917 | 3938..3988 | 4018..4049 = 0.14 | 20.1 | 20.2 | 26.3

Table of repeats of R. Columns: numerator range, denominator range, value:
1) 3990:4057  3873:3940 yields 1.33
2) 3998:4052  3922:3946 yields 1.26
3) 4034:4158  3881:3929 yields 1.23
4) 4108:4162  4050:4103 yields 1.06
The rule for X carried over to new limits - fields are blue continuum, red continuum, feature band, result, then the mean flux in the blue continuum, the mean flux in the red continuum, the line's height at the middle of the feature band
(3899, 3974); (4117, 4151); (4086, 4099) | 2.1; 21.3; 24.3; 23.7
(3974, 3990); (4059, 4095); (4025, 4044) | -2.1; 22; 23.9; 23.1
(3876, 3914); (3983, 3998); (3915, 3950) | -0.6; 19.8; 25.3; 22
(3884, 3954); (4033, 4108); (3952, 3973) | 4.1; 21.3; 23.1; 21.8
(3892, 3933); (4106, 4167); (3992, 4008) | -1.7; 22.4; 23.8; 23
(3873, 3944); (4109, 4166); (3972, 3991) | 0.5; 20.8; 24.2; 21.9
